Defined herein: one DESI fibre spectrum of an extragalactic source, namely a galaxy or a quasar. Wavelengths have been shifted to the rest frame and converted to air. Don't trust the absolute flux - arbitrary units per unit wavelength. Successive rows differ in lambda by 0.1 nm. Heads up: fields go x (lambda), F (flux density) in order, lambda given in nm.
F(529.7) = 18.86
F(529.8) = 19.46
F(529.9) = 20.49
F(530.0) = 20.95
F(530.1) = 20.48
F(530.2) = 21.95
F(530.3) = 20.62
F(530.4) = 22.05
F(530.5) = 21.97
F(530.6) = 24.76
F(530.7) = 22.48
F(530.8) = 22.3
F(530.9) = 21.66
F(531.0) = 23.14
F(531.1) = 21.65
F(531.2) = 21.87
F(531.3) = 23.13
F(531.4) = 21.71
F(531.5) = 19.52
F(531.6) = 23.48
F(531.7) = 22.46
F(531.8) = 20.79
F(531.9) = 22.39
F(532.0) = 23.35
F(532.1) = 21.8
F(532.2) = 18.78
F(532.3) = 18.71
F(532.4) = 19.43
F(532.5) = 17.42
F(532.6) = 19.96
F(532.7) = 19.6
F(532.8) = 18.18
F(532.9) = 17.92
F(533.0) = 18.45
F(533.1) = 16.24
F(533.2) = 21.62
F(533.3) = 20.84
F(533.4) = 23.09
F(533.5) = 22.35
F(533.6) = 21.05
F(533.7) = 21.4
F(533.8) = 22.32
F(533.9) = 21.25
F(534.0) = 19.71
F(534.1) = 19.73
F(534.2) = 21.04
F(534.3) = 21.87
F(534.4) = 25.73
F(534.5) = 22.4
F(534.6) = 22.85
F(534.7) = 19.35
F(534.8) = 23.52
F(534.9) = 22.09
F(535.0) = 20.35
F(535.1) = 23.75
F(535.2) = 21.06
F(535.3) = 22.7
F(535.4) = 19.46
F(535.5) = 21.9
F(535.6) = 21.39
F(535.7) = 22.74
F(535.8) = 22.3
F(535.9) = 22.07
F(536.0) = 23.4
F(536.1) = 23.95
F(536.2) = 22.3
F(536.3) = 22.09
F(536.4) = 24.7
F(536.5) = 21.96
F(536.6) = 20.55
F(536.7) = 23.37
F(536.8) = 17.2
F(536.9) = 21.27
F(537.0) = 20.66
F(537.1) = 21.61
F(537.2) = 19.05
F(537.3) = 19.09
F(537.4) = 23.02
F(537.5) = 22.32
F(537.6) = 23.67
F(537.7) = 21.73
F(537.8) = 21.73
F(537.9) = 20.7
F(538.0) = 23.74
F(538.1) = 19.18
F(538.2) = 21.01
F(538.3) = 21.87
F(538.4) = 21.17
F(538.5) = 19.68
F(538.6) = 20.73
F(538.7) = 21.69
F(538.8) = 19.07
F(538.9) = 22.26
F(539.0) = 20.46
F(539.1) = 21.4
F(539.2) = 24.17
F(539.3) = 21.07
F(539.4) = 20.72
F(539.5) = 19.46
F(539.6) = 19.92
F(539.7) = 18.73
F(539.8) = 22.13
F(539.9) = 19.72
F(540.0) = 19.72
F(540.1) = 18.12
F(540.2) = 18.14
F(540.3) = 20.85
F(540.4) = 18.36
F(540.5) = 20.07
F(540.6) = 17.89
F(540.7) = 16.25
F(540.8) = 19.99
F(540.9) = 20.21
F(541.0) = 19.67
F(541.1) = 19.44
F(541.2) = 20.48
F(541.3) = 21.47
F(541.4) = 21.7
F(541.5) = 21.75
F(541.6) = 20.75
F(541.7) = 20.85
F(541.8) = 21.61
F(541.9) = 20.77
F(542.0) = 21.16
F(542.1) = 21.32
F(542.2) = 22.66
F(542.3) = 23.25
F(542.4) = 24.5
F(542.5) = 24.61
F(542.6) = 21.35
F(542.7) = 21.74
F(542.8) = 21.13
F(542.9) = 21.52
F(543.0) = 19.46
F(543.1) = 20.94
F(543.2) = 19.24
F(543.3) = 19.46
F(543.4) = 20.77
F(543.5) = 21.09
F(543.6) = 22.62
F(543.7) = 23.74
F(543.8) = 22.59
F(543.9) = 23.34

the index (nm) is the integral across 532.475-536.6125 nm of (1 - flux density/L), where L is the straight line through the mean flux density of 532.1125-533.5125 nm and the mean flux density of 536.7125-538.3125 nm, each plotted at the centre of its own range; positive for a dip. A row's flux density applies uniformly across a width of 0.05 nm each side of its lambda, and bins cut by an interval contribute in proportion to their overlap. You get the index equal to -0.26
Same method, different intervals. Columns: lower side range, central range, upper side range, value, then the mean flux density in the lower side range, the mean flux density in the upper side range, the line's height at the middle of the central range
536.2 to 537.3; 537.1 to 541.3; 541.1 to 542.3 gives 0.15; 21.2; 21.3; 21.3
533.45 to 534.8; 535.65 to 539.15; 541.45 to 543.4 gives 0.01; 21.7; 21.5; 21.6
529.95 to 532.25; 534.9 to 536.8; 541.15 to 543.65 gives -0.03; 21.9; 21.4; 21.7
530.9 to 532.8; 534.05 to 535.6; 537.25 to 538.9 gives -0.05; 21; 21.3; 21.1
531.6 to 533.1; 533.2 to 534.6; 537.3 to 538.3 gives -0.09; 19.9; 21.8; 20.5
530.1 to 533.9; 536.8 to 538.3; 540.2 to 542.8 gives -0.02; 21.1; 20.9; 21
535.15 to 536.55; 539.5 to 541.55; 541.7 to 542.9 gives 0.23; 22.3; 22.1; 22.2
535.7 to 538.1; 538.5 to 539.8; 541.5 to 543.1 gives 0.06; 21.8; 21.8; 21.8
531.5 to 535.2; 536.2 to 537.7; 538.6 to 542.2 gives -0.06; 21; 20.4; 20.7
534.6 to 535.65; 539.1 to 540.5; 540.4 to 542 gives 0.03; 21.6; 20.2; 20.5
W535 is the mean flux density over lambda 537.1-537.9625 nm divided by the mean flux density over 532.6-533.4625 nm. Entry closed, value 1.10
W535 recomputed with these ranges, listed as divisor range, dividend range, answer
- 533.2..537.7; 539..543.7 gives 0.95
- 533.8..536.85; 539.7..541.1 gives 0.88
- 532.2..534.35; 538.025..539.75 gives 1.04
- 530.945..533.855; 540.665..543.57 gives 1.01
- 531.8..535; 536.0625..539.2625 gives 1.03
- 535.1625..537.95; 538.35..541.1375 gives 0.92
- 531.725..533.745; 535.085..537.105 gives 1.08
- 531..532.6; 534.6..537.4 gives 1.03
